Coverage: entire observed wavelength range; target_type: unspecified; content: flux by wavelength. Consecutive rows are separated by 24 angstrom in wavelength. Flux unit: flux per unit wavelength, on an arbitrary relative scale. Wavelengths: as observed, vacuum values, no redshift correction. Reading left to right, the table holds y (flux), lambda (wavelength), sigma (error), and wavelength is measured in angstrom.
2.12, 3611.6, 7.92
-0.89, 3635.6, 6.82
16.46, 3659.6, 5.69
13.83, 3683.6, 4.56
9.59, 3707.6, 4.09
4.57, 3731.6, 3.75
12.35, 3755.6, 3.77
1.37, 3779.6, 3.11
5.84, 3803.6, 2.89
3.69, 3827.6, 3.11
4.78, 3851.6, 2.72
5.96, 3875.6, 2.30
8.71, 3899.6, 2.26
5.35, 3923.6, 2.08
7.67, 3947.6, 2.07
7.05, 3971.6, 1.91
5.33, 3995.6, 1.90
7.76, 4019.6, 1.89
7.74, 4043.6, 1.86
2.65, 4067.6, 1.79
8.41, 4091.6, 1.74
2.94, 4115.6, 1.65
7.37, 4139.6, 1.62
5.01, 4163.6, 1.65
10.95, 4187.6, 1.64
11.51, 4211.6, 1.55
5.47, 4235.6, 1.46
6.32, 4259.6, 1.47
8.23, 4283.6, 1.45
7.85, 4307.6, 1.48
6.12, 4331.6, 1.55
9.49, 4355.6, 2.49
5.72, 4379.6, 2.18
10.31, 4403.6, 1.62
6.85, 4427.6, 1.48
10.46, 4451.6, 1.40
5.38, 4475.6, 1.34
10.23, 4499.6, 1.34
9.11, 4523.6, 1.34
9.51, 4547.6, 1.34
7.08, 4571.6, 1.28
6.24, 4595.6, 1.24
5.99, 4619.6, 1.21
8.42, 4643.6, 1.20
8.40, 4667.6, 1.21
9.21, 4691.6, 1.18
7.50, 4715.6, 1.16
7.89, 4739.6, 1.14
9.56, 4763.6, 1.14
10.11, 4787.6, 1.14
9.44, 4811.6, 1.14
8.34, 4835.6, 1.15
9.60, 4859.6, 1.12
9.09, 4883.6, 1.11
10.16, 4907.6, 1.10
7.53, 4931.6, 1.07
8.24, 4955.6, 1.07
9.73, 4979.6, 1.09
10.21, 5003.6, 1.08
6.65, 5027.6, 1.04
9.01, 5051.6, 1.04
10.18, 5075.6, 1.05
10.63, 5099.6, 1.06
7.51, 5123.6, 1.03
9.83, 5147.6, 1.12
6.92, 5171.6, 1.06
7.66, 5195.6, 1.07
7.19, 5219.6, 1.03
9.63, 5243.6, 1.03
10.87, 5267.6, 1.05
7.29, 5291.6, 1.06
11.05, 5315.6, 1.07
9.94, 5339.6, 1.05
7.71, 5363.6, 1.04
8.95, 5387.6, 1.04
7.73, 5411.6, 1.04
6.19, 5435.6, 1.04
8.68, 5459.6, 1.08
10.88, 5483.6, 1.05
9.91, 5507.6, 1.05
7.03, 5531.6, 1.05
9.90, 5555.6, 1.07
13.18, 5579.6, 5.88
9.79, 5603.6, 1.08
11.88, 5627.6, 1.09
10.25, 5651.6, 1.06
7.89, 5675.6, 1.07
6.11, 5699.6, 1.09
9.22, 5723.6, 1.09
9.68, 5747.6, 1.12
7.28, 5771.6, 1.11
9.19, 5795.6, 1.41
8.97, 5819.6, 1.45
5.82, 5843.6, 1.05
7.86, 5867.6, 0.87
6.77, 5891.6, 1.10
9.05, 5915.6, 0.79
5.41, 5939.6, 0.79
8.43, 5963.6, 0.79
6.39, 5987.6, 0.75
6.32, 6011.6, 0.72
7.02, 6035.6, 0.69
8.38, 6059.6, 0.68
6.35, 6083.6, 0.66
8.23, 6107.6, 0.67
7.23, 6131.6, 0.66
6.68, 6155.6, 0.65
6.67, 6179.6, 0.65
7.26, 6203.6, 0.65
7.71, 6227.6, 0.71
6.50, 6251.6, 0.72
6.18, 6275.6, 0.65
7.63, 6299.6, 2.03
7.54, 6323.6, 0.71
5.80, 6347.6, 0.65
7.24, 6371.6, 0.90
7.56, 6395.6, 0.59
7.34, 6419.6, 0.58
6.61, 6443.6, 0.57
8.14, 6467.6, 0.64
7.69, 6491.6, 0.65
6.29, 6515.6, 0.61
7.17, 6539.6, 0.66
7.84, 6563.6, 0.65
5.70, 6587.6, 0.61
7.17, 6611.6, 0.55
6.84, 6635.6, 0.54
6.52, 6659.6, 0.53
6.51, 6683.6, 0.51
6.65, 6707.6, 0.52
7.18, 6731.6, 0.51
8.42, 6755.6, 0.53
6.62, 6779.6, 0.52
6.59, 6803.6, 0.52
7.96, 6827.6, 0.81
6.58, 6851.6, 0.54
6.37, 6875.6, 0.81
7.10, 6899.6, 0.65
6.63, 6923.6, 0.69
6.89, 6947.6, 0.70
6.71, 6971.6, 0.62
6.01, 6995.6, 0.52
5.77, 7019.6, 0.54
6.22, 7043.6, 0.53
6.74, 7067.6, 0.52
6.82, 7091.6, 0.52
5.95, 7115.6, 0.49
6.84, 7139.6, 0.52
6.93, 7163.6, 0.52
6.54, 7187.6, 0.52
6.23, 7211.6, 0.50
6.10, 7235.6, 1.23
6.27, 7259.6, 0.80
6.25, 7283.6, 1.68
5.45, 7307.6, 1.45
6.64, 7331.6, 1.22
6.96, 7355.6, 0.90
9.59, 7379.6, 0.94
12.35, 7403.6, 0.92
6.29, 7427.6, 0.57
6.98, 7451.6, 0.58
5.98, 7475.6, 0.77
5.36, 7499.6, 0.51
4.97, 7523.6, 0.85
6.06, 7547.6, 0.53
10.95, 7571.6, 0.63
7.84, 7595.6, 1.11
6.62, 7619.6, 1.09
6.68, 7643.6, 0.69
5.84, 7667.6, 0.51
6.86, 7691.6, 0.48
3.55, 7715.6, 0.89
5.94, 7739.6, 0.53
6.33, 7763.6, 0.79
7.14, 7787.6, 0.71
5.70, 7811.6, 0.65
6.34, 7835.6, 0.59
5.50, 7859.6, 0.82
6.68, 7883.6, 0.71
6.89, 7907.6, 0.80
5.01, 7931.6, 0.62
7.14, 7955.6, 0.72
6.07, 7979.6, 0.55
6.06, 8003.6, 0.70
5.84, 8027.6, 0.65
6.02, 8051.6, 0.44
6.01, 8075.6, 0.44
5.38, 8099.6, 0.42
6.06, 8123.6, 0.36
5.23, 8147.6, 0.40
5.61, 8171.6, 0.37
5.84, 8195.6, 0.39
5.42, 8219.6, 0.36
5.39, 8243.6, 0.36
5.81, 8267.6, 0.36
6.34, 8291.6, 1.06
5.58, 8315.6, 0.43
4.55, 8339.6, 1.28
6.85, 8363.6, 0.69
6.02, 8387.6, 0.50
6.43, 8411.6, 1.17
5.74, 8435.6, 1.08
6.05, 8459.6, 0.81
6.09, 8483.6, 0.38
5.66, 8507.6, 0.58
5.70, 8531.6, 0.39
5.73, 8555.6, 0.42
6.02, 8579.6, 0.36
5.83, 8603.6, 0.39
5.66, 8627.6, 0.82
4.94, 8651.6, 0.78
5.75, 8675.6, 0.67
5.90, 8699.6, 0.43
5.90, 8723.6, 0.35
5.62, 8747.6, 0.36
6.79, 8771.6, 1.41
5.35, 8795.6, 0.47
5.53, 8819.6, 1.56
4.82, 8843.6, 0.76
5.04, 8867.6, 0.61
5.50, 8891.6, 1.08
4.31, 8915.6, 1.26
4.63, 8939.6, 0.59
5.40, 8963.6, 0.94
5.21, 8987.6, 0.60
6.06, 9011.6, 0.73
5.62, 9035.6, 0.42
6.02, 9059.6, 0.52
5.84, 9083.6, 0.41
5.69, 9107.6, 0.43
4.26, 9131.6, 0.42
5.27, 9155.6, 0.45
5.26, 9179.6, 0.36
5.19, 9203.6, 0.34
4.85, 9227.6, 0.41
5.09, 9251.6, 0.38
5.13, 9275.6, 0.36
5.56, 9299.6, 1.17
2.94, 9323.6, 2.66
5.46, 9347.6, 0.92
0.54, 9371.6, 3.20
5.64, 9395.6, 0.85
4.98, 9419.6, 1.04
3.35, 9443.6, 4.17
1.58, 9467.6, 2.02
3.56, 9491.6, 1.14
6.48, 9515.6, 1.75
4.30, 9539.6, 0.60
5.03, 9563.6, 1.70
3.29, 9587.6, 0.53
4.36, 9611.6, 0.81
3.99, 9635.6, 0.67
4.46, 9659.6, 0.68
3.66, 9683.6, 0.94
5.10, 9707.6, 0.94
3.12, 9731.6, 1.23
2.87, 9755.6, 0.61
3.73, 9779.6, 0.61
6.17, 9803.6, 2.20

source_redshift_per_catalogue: 0.13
